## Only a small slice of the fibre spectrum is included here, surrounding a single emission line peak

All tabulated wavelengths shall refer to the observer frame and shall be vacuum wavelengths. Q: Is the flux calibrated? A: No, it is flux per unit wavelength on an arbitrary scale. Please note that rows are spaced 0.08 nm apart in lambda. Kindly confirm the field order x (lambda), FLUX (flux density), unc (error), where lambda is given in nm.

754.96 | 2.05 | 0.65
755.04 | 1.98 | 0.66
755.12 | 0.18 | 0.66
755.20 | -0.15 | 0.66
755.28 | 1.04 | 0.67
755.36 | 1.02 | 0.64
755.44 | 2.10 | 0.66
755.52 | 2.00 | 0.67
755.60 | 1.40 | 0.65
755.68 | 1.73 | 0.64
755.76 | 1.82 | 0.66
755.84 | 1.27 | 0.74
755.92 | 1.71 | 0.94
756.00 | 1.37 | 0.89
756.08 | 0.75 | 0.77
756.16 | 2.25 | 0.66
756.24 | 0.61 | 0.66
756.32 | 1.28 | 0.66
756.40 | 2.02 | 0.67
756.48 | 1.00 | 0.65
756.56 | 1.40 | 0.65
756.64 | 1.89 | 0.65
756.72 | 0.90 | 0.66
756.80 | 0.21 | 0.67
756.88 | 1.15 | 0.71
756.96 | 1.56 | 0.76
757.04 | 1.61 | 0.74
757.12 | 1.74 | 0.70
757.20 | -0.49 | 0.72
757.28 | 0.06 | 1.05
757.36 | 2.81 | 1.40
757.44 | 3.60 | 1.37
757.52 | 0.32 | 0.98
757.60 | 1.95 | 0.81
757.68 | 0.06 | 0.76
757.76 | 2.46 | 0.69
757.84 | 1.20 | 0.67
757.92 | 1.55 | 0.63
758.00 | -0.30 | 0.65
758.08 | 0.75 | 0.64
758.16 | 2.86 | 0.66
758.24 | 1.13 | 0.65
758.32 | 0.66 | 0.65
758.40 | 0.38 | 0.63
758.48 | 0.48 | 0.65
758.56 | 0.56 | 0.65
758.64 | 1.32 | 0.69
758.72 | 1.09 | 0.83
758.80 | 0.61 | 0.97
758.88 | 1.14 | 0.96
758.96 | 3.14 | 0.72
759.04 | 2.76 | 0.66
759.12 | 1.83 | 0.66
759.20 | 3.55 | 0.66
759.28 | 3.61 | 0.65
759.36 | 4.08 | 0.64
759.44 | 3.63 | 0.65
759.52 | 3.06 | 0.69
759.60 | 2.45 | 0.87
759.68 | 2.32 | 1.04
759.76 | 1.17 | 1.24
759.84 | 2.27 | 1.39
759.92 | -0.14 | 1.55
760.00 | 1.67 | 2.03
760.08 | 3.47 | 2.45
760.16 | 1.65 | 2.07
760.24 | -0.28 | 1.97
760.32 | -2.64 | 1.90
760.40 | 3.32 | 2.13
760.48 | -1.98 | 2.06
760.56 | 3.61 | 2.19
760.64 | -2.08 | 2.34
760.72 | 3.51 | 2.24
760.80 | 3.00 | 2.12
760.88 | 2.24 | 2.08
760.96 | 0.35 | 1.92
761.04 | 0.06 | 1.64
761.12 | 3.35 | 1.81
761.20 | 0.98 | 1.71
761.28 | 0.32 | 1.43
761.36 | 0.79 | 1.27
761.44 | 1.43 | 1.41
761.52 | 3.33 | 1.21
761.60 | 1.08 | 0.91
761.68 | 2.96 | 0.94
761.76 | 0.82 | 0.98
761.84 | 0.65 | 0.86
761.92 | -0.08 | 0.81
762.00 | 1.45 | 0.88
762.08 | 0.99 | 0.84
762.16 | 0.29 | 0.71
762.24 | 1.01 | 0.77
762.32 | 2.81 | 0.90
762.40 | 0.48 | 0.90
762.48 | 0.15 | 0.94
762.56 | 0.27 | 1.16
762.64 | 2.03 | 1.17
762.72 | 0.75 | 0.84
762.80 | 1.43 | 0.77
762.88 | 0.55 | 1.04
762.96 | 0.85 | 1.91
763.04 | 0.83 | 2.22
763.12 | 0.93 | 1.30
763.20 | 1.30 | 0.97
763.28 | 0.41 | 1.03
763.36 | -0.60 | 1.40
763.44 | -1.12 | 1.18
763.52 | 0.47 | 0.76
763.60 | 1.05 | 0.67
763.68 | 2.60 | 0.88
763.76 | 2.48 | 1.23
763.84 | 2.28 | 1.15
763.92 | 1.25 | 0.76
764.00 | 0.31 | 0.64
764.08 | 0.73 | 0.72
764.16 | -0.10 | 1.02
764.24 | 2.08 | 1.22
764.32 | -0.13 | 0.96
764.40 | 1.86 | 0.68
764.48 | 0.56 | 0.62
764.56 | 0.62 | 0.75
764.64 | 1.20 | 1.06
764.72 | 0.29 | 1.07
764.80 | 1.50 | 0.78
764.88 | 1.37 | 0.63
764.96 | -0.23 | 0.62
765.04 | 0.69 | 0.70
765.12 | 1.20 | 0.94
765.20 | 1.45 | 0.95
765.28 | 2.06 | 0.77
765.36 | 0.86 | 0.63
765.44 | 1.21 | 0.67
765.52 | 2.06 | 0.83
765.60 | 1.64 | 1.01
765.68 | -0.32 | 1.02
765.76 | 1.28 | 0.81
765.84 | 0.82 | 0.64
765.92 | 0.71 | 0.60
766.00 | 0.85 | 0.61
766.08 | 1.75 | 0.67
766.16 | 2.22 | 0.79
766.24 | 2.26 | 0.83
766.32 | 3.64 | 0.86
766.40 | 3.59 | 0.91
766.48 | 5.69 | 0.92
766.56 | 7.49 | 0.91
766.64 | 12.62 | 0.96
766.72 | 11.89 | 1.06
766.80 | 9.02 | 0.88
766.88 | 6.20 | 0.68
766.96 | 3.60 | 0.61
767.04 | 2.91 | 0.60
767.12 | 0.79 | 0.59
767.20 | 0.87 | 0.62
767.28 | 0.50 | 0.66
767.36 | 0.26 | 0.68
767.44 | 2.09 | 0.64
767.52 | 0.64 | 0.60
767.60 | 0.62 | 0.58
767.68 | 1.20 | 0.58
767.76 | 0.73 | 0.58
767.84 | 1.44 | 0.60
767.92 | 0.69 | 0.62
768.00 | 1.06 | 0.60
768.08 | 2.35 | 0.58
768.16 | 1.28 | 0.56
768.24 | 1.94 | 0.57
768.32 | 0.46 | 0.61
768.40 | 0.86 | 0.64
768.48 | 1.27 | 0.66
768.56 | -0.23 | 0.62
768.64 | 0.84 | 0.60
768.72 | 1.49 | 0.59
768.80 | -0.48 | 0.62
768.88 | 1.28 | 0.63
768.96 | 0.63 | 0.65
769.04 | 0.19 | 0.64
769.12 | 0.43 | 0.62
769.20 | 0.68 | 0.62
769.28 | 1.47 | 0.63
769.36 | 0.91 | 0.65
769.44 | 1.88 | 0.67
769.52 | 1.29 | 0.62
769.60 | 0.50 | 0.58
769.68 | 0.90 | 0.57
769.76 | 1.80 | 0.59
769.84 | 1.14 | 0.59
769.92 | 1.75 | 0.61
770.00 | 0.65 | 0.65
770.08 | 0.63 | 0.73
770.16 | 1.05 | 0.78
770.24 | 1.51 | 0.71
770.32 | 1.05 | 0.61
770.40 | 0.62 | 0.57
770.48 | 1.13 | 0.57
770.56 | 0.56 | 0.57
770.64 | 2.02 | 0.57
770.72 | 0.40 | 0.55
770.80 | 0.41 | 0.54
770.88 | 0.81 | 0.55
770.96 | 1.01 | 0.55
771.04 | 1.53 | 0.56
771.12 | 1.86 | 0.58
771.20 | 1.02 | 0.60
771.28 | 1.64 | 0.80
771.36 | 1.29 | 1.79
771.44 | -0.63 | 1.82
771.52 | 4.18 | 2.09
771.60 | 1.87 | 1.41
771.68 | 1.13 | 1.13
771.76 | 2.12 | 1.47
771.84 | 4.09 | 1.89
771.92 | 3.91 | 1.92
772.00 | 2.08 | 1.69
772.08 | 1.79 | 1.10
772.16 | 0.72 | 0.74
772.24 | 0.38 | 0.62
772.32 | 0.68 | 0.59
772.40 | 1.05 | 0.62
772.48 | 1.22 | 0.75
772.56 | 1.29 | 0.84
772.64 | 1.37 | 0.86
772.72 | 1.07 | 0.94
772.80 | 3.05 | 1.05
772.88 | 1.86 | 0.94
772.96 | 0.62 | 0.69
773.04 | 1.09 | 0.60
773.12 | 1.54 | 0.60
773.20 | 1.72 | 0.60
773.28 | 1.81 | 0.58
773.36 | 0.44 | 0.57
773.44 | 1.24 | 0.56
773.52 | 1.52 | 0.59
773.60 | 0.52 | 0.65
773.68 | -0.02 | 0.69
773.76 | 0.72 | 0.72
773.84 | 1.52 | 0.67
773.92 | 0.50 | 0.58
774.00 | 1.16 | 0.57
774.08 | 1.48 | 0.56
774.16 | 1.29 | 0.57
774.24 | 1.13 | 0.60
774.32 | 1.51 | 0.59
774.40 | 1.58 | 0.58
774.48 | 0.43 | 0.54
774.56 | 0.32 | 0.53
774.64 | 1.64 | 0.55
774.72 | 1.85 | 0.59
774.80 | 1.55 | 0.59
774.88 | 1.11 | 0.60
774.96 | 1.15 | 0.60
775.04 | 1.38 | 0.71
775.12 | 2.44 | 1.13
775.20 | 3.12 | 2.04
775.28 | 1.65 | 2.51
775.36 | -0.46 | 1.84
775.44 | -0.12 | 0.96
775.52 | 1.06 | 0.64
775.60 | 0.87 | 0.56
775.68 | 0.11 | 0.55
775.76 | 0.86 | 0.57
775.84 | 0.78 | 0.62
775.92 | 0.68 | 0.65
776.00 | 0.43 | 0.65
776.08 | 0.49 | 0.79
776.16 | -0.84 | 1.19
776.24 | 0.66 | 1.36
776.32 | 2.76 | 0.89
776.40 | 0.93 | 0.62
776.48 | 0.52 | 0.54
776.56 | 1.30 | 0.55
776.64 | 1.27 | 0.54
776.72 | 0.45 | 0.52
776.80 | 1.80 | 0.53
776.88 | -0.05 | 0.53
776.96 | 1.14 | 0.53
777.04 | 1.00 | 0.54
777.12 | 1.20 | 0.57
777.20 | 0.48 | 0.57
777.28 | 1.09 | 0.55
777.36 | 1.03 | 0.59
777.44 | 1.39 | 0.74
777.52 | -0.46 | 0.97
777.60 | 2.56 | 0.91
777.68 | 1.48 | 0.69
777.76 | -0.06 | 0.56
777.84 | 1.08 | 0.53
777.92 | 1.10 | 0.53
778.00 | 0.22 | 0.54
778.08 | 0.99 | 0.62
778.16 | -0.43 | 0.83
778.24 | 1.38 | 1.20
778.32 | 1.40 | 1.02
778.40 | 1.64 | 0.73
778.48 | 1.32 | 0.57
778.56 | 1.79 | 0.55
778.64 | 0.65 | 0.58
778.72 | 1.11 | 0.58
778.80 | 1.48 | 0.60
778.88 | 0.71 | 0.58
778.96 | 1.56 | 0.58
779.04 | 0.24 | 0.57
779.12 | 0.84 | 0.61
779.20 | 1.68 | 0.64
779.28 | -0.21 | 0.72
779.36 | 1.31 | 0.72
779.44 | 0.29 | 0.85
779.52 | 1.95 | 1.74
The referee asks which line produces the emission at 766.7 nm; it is [O III]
